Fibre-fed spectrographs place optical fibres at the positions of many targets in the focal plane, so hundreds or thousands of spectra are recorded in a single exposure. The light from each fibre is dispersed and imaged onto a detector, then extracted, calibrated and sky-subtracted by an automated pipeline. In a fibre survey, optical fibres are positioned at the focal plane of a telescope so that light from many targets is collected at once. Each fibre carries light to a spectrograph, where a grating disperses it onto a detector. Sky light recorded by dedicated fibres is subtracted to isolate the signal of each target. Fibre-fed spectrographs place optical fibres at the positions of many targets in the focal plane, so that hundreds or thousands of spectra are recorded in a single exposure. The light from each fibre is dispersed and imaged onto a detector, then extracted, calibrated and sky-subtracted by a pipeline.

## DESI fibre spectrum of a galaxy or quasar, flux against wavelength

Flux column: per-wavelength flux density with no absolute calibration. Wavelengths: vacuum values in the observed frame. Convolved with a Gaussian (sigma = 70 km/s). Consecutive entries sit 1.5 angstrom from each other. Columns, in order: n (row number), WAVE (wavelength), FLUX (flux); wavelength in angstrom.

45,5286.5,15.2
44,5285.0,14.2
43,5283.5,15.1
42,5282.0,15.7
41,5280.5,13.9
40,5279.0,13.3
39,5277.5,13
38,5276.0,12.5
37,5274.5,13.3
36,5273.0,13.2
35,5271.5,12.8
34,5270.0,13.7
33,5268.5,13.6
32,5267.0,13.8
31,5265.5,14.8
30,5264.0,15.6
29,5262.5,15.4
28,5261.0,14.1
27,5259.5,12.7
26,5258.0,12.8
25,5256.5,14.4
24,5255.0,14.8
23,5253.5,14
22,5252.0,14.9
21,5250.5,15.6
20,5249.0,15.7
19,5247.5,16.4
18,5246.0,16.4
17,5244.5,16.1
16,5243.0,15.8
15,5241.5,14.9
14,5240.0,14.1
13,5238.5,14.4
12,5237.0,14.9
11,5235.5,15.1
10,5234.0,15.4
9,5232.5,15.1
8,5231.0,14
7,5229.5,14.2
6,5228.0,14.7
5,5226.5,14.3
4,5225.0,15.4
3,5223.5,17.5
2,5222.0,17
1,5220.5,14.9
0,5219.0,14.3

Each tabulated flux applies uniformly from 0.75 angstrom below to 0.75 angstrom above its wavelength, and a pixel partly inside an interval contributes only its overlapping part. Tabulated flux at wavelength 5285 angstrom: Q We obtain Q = 14.2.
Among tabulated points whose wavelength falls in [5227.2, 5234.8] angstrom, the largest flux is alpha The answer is 15.4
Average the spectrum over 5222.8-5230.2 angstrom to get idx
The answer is 15.2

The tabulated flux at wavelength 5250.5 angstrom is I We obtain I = 15.6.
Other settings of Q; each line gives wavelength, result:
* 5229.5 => 14.2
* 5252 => 14.9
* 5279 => 13.3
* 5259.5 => 12.7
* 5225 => 15.4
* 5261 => 14.1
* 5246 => 16.4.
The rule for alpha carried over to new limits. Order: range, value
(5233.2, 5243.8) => 15.8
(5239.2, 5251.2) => 16.4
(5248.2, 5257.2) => 15.7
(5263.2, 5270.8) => 15.6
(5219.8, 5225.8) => 17.5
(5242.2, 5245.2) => 16.1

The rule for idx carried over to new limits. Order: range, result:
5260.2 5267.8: 14.7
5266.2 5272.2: 13.5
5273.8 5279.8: 13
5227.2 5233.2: 14.5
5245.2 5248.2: 16.4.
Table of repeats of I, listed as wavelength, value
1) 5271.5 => 12.8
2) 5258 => 12.8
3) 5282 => 15.7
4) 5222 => 17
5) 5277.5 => 13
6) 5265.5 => 14.8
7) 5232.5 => 15.1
